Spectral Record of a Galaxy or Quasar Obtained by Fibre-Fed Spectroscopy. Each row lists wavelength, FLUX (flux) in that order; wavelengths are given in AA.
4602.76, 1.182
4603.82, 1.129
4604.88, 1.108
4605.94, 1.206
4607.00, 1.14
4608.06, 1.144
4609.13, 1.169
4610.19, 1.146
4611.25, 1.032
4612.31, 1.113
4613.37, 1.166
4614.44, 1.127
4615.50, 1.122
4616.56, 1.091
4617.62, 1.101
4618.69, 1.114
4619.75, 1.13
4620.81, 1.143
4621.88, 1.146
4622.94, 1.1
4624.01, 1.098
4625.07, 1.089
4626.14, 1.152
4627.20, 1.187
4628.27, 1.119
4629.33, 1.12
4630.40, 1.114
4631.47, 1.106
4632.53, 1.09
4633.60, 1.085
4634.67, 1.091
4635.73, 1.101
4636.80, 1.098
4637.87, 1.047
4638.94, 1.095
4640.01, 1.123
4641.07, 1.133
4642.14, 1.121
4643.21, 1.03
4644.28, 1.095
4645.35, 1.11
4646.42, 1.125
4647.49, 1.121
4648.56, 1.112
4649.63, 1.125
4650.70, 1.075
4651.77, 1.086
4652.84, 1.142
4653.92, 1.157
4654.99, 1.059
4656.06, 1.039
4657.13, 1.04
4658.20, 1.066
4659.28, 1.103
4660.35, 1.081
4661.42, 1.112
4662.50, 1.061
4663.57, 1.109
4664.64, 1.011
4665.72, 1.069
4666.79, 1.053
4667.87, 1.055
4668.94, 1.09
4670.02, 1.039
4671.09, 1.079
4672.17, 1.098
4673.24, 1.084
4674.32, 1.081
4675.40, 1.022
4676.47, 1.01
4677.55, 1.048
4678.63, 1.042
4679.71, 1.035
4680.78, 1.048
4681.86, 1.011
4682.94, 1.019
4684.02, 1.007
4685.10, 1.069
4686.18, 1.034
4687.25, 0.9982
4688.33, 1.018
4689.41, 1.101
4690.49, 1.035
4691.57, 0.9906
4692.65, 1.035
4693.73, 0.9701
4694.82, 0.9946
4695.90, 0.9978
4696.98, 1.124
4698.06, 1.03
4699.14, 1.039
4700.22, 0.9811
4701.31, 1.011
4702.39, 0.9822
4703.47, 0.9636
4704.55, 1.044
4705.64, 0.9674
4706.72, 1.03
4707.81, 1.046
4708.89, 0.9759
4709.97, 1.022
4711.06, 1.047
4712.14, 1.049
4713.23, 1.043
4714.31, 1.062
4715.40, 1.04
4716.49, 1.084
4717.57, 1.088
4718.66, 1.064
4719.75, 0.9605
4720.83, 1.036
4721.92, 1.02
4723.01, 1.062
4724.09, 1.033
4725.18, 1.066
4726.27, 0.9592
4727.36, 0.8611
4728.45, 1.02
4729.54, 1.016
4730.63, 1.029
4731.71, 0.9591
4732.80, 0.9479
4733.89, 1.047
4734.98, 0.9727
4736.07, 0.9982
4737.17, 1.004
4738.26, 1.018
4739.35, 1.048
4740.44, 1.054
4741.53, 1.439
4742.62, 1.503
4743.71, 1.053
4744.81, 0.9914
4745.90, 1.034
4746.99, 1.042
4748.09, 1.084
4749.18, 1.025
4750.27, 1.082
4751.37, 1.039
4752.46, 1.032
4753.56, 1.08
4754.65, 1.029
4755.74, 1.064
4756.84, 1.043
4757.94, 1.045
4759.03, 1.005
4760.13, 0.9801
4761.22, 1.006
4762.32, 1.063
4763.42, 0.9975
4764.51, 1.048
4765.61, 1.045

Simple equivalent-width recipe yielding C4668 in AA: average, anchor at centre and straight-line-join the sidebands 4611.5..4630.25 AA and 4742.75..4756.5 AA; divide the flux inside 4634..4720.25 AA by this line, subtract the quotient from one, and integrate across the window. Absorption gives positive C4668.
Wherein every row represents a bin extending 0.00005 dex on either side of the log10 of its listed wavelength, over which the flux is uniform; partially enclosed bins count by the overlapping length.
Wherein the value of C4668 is 3.2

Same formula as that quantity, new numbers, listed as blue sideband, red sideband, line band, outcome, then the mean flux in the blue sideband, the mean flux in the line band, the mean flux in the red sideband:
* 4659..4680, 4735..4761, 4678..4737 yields 2.6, 1.06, 1.02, 1.07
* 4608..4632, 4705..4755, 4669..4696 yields 1.1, 1.12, 1.04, 1.04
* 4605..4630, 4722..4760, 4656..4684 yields 0.9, 1.13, 1.06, 1.05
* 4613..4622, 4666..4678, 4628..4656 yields -0.2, 1.12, 1.1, 1.06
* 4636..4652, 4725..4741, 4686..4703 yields 0.4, 1.1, 1.02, 0.999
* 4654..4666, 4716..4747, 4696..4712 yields 0.6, 1.07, 1.02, 1.05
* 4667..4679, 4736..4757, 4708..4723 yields 0.5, 1.06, 1.04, 1.09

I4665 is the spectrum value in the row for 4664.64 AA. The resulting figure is 1.011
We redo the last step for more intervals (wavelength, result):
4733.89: 1.047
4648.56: 1.112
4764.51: 1.048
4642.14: 1.121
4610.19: 1.146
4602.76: 1.182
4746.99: 1.042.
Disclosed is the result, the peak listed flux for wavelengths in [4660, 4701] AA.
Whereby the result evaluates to 1.124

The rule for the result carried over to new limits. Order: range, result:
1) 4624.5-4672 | 1.187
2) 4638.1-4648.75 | 1.133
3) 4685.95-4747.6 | 1.503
